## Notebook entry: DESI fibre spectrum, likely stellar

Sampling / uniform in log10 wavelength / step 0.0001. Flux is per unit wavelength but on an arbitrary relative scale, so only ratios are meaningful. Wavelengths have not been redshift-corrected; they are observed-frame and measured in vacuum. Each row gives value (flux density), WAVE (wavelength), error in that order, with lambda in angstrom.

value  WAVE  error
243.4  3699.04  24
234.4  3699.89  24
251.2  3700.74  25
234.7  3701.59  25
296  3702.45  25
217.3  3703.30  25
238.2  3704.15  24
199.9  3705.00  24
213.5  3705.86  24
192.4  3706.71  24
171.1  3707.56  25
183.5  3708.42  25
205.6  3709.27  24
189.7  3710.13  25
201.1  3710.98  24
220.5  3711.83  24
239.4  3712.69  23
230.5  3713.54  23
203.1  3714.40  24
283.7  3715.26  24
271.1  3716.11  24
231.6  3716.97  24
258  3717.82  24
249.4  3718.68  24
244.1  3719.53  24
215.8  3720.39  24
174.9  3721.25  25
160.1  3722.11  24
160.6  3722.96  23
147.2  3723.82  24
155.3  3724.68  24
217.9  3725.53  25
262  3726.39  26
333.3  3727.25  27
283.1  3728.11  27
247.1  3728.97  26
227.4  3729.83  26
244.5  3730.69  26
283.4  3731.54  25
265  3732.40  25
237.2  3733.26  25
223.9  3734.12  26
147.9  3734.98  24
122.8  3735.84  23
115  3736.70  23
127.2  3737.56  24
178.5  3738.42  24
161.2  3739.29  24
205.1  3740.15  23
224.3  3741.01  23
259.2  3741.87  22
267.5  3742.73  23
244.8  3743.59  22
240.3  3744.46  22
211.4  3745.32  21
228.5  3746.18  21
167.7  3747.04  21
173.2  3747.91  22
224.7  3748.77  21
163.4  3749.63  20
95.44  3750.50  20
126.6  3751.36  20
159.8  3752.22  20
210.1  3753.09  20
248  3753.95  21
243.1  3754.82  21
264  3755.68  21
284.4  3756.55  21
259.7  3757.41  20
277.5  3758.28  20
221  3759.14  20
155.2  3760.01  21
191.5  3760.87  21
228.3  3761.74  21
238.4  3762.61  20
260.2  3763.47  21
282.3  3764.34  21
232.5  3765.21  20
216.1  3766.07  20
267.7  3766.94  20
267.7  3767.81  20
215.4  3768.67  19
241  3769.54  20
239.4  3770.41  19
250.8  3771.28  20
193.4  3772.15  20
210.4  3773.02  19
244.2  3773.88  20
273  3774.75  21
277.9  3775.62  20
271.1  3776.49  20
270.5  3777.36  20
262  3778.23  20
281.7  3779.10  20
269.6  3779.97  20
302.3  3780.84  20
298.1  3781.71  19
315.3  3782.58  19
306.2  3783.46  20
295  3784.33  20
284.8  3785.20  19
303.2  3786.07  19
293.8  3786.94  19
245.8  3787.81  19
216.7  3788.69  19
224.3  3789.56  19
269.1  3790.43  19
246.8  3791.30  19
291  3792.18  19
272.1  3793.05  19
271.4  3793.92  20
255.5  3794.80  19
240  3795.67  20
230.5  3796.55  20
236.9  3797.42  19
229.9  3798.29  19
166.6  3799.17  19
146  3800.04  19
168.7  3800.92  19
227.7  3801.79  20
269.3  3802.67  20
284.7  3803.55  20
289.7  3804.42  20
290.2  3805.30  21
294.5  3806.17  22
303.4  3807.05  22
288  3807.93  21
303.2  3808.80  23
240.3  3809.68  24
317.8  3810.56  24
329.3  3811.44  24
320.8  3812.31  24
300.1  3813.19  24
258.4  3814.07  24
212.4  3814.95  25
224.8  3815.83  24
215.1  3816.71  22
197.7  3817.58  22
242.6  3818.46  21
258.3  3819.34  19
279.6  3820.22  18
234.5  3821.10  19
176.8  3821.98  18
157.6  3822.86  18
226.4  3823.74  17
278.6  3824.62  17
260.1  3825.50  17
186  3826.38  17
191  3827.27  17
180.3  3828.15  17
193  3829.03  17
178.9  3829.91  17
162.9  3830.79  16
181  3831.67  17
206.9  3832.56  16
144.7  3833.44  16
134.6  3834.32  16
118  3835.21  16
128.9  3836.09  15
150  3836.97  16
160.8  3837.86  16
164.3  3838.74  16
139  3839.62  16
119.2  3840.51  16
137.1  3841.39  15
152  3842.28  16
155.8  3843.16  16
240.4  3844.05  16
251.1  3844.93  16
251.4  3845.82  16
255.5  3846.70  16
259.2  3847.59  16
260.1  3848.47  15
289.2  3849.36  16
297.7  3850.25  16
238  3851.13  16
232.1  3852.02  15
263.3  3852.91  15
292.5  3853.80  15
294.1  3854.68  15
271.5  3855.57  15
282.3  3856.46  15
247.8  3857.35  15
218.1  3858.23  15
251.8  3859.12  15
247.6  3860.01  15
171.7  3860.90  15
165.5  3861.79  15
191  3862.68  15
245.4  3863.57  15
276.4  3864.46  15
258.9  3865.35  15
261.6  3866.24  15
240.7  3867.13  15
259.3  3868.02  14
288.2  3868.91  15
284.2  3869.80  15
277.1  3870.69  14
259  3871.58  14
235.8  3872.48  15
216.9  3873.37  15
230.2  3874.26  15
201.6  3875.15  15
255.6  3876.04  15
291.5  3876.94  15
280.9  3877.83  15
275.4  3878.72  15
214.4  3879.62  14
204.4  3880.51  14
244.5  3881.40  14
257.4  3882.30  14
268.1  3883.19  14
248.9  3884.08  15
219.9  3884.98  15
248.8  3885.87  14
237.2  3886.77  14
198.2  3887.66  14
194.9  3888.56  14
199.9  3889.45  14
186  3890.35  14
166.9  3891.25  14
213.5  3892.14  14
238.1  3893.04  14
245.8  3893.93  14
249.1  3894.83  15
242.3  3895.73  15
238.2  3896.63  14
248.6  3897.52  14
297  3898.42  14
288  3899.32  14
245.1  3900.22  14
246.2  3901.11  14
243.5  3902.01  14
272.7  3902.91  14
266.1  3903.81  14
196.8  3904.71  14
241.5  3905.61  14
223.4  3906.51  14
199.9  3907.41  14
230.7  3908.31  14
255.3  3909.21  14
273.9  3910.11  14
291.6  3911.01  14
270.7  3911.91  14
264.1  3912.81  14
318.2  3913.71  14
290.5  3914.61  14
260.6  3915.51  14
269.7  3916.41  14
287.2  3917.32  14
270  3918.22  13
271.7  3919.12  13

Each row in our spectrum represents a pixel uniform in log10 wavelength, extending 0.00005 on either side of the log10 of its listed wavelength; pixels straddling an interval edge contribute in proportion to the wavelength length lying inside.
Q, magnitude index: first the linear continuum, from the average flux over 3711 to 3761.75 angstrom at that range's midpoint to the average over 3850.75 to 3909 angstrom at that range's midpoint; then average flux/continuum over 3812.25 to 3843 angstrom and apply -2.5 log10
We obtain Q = 0.19 mag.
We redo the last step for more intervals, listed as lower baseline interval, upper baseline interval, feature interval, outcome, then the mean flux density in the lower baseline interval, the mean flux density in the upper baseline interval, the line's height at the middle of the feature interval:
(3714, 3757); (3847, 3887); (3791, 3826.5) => -0.072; 213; 250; 234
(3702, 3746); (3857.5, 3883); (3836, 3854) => 0.131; 217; 243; 239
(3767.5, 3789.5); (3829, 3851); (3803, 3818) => -0.212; 265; 190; 226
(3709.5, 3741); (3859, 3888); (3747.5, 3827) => -0.089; 214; 243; 226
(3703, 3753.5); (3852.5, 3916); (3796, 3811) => -0.113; 209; 246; 227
